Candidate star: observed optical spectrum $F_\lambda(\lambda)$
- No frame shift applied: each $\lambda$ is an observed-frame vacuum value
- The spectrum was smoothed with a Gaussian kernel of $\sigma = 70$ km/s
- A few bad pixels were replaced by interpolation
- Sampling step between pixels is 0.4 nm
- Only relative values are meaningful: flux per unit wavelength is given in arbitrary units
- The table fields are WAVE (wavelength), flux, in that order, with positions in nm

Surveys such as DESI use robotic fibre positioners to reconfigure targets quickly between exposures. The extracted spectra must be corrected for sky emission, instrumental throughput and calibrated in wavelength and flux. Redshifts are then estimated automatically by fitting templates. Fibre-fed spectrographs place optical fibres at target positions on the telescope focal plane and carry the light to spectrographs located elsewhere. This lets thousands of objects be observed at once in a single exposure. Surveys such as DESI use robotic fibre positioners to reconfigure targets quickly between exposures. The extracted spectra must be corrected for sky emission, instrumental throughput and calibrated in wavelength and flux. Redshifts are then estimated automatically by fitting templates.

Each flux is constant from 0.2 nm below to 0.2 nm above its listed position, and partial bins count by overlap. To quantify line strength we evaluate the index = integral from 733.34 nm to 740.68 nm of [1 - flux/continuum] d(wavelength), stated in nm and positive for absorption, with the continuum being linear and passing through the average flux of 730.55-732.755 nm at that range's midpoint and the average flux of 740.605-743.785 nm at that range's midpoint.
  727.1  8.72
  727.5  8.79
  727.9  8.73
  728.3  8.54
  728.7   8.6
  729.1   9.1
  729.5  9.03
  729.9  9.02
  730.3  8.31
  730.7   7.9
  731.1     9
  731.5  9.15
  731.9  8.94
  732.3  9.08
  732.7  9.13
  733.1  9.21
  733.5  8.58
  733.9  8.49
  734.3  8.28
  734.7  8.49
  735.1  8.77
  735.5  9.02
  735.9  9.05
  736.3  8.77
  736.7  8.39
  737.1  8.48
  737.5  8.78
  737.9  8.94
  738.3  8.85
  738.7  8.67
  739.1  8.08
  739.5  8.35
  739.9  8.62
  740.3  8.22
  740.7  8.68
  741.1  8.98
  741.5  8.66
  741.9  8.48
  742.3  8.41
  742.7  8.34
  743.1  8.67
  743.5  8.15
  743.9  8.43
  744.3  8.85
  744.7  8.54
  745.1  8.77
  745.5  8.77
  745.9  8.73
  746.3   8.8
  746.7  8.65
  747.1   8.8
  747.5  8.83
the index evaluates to 0.08 nm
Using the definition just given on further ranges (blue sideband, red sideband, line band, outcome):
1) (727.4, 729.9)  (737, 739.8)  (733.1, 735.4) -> 0.02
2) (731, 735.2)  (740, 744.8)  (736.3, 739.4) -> 0.03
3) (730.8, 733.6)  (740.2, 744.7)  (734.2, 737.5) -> 0.06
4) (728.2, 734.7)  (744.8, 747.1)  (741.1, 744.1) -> 0.09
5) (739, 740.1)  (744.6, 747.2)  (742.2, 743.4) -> 0.01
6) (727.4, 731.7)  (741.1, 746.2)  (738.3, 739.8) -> 0.03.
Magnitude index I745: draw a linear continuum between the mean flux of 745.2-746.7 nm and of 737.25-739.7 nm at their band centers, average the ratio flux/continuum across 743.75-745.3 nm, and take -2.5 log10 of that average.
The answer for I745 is 0.01 mag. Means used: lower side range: 8.61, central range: 8.65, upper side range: 8.75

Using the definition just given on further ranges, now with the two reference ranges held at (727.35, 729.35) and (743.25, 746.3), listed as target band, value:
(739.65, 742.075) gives 0.006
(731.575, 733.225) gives -0.045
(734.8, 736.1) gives -0.026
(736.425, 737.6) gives 0.018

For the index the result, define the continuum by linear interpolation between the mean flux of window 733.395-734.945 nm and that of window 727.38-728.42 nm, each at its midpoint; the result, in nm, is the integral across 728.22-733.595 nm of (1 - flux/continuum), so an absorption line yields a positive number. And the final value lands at -0.16 nm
